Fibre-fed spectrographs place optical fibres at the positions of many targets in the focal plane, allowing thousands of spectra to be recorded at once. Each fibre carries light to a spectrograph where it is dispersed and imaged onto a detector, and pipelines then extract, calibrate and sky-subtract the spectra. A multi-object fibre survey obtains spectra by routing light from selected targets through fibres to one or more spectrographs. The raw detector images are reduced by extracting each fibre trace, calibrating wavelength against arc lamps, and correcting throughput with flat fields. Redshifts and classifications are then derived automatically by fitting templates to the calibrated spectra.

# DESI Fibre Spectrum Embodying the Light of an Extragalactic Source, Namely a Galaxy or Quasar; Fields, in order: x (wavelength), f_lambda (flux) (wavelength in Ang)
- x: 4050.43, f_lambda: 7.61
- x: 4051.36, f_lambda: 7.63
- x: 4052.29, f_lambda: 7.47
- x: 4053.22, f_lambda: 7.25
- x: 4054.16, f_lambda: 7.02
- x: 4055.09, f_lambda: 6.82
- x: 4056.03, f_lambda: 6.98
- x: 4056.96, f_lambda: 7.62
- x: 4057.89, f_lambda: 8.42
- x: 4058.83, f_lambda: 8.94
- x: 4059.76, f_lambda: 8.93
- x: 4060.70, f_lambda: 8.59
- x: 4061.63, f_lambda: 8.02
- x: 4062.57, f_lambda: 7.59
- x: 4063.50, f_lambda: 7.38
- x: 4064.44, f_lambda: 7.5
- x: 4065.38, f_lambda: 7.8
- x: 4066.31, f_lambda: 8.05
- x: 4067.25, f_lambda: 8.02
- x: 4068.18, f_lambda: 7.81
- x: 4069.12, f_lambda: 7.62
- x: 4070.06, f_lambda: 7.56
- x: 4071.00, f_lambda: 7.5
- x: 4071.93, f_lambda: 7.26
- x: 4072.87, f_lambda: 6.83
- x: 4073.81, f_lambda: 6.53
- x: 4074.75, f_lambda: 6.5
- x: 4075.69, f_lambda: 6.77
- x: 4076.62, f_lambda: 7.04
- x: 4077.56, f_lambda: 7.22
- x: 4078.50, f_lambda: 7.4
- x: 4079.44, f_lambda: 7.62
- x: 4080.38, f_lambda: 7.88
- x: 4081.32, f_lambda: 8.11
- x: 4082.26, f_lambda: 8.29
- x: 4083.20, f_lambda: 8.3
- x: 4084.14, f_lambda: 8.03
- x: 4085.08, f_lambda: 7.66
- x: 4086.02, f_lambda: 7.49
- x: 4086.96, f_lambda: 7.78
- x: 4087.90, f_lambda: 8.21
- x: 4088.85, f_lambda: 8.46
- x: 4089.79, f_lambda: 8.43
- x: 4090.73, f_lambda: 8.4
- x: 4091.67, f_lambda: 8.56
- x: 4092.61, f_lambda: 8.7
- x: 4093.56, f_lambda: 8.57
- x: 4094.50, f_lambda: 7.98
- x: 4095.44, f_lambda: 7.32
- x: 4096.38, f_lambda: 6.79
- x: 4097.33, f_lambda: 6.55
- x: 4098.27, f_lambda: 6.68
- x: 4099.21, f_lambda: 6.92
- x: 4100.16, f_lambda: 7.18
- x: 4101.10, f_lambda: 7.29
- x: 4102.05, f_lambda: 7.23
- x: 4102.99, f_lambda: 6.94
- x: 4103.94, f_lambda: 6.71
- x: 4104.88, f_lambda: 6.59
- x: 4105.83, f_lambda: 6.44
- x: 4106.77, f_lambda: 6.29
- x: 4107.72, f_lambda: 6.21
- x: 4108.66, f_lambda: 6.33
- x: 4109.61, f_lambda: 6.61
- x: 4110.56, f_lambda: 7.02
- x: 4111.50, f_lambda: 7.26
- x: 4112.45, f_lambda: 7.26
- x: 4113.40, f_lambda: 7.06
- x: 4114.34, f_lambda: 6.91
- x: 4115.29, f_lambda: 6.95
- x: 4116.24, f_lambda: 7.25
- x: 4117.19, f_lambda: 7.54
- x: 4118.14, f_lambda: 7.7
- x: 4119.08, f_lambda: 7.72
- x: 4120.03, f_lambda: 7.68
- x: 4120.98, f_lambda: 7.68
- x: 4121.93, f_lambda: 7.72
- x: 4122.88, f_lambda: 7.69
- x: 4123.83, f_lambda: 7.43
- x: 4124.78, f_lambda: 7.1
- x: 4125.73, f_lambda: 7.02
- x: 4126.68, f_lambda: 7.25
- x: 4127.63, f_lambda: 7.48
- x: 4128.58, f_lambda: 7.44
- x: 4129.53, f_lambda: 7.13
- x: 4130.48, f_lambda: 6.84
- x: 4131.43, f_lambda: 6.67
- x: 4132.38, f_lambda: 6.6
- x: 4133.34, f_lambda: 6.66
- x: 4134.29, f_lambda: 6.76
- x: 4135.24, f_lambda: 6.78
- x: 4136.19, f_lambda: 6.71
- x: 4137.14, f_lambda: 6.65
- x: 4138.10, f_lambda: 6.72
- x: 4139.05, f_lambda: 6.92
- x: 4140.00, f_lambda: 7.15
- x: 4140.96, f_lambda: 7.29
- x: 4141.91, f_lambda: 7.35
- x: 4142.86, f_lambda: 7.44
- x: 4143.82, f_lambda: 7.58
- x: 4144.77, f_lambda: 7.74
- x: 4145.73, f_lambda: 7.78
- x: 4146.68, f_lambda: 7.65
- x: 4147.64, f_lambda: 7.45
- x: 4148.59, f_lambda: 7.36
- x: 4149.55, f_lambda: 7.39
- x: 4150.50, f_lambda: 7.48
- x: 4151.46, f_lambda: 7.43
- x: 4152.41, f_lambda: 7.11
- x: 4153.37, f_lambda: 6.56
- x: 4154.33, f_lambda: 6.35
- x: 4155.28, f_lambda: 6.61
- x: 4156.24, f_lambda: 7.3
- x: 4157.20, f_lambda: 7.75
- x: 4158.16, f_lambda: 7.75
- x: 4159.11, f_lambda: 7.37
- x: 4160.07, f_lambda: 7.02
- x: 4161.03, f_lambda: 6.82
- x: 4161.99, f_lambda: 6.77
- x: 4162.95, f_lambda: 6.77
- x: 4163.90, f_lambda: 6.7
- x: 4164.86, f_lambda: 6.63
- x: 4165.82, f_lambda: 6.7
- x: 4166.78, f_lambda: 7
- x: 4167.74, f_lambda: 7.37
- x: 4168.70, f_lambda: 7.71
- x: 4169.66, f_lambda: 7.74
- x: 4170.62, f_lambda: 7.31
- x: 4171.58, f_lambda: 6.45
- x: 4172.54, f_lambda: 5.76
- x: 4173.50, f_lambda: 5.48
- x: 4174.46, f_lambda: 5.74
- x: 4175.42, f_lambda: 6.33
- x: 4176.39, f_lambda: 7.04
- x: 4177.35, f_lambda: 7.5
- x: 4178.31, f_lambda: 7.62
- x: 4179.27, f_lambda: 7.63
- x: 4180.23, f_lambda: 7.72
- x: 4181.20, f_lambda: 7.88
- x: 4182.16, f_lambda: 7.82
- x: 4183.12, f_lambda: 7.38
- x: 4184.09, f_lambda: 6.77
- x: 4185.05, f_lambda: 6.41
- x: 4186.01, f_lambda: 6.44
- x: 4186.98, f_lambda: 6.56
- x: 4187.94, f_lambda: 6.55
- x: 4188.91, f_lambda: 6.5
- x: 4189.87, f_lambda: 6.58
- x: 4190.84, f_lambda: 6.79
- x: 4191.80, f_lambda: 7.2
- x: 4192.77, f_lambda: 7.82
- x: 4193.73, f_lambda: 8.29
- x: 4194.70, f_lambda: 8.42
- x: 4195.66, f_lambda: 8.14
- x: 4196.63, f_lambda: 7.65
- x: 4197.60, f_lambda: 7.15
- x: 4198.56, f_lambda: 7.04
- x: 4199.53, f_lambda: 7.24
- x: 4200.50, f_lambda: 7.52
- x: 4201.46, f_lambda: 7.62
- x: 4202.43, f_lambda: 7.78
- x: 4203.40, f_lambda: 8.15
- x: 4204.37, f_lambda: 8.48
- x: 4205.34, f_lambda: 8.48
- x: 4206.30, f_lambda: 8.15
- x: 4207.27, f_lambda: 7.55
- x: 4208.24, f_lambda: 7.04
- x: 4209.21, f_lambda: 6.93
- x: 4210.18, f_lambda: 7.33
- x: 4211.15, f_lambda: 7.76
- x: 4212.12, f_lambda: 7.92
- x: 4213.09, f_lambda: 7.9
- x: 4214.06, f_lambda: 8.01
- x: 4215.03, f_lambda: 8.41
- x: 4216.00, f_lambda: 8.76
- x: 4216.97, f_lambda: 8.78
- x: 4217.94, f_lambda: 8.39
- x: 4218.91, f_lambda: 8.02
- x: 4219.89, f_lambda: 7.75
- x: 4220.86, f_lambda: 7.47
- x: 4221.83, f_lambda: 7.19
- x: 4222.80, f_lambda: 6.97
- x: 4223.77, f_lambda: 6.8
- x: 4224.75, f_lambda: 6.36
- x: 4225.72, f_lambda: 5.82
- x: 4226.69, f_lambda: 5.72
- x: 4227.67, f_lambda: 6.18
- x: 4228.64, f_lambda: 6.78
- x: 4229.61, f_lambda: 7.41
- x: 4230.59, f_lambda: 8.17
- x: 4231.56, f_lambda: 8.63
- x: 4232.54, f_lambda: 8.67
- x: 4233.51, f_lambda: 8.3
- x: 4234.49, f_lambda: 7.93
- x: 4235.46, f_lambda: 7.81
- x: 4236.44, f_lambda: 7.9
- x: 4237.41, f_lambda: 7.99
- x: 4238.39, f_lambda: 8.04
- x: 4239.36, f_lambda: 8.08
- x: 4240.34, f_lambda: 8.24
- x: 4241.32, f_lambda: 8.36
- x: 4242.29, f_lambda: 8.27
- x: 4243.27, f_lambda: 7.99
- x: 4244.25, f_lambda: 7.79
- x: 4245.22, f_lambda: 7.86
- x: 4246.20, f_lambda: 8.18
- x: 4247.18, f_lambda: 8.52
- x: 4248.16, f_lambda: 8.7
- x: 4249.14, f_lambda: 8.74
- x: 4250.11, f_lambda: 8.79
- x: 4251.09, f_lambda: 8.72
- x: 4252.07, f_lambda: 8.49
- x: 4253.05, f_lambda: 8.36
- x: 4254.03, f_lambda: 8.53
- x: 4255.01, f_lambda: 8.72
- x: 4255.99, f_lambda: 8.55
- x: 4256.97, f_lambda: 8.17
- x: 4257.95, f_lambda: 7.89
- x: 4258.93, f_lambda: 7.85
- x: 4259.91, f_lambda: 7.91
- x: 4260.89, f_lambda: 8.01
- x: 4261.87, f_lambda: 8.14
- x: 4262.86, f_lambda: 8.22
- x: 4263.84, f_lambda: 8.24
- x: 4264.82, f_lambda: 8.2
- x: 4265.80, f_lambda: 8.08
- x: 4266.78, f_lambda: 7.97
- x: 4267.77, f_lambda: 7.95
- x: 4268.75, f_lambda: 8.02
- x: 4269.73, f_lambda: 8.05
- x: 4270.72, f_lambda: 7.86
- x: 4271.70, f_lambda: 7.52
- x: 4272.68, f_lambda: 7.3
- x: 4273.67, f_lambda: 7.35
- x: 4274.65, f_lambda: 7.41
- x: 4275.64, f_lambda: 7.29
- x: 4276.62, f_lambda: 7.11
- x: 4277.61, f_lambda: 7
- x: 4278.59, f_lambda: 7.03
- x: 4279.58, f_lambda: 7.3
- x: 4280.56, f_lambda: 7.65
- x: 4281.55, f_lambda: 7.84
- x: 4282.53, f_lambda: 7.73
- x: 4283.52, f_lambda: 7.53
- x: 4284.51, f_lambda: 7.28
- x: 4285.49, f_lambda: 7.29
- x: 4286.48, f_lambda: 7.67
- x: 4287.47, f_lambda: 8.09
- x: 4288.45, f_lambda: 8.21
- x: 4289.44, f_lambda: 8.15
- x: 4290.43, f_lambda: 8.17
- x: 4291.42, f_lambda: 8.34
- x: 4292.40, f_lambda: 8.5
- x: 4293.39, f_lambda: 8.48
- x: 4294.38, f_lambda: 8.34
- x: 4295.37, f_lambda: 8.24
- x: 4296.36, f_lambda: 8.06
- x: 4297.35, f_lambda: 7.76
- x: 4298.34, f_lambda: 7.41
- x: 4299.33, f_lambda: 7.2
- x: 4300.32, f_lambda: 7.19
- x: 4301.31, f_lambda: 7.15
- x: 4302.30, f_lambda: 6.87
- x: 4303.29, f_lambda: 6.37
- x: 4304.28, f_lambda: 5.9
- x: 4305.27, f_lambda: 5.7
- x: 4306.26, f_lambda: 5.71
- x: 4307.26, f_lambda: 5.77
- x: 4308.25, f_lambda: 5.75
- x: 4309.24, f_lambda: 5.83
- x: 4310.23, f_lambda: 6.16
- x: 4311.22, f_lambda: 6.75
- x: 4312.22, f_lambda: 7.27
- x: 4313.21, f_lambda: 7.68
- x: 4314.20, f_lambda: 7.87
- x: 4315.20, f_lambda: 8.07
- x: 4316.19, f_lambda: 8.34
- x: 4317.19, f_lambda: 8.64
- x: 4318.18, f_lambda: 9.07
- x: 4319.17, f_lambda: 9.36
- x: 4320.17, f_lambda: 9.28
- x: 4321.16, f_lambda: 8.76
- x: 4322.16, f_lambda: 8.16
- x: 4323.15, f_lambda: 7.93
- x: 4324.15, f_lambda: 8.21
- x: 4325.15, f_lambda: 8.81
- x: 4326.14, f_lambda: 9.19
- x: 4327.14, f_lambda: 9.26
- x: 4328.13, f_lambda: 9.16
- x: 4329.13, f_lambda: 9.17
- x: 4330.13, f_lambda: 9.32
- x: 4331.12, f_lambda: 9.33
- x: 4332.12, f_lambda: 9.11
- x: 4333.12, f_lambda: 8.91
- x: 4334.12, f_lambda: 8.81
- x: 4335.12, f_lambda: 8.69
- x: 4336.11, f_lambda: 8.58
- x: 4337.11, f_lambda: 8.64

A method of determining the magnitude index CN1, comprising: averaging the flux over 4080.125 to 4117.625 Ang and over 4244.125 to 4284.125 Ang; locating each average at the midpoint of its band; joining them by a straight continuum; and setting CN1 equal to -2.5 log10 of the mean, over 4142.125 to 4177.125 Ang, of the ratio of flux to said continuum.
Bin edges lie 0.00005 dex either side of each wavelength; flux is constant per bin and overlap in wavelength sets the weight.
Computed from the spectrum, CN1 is 0.08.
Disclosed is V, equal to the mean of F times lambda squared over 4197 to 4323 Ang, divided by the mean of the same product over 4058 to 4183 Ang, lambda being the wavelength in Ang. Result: 1.1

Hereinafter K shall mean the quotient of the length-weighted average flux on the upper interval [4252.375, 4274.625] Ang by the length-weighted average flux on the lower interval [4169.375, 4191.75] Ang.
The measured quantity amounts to 1.2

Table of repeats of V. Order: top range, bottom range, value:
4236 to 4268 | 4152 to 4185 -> 1.22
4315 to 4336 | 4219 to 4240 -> 1.24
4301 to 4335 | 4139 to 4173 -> 1.19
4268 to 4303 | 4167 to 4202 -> 1.13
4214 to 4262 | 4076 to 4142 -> 1.16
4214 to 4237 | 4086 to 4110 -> 1.10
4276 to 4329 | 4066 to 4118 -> 1.15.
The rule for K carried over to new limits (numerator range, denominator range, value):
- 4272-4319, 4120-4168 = 1.04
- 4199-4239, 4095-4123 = 1.09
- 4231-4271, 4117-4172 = 1.14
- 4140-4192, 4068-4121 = 0.96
